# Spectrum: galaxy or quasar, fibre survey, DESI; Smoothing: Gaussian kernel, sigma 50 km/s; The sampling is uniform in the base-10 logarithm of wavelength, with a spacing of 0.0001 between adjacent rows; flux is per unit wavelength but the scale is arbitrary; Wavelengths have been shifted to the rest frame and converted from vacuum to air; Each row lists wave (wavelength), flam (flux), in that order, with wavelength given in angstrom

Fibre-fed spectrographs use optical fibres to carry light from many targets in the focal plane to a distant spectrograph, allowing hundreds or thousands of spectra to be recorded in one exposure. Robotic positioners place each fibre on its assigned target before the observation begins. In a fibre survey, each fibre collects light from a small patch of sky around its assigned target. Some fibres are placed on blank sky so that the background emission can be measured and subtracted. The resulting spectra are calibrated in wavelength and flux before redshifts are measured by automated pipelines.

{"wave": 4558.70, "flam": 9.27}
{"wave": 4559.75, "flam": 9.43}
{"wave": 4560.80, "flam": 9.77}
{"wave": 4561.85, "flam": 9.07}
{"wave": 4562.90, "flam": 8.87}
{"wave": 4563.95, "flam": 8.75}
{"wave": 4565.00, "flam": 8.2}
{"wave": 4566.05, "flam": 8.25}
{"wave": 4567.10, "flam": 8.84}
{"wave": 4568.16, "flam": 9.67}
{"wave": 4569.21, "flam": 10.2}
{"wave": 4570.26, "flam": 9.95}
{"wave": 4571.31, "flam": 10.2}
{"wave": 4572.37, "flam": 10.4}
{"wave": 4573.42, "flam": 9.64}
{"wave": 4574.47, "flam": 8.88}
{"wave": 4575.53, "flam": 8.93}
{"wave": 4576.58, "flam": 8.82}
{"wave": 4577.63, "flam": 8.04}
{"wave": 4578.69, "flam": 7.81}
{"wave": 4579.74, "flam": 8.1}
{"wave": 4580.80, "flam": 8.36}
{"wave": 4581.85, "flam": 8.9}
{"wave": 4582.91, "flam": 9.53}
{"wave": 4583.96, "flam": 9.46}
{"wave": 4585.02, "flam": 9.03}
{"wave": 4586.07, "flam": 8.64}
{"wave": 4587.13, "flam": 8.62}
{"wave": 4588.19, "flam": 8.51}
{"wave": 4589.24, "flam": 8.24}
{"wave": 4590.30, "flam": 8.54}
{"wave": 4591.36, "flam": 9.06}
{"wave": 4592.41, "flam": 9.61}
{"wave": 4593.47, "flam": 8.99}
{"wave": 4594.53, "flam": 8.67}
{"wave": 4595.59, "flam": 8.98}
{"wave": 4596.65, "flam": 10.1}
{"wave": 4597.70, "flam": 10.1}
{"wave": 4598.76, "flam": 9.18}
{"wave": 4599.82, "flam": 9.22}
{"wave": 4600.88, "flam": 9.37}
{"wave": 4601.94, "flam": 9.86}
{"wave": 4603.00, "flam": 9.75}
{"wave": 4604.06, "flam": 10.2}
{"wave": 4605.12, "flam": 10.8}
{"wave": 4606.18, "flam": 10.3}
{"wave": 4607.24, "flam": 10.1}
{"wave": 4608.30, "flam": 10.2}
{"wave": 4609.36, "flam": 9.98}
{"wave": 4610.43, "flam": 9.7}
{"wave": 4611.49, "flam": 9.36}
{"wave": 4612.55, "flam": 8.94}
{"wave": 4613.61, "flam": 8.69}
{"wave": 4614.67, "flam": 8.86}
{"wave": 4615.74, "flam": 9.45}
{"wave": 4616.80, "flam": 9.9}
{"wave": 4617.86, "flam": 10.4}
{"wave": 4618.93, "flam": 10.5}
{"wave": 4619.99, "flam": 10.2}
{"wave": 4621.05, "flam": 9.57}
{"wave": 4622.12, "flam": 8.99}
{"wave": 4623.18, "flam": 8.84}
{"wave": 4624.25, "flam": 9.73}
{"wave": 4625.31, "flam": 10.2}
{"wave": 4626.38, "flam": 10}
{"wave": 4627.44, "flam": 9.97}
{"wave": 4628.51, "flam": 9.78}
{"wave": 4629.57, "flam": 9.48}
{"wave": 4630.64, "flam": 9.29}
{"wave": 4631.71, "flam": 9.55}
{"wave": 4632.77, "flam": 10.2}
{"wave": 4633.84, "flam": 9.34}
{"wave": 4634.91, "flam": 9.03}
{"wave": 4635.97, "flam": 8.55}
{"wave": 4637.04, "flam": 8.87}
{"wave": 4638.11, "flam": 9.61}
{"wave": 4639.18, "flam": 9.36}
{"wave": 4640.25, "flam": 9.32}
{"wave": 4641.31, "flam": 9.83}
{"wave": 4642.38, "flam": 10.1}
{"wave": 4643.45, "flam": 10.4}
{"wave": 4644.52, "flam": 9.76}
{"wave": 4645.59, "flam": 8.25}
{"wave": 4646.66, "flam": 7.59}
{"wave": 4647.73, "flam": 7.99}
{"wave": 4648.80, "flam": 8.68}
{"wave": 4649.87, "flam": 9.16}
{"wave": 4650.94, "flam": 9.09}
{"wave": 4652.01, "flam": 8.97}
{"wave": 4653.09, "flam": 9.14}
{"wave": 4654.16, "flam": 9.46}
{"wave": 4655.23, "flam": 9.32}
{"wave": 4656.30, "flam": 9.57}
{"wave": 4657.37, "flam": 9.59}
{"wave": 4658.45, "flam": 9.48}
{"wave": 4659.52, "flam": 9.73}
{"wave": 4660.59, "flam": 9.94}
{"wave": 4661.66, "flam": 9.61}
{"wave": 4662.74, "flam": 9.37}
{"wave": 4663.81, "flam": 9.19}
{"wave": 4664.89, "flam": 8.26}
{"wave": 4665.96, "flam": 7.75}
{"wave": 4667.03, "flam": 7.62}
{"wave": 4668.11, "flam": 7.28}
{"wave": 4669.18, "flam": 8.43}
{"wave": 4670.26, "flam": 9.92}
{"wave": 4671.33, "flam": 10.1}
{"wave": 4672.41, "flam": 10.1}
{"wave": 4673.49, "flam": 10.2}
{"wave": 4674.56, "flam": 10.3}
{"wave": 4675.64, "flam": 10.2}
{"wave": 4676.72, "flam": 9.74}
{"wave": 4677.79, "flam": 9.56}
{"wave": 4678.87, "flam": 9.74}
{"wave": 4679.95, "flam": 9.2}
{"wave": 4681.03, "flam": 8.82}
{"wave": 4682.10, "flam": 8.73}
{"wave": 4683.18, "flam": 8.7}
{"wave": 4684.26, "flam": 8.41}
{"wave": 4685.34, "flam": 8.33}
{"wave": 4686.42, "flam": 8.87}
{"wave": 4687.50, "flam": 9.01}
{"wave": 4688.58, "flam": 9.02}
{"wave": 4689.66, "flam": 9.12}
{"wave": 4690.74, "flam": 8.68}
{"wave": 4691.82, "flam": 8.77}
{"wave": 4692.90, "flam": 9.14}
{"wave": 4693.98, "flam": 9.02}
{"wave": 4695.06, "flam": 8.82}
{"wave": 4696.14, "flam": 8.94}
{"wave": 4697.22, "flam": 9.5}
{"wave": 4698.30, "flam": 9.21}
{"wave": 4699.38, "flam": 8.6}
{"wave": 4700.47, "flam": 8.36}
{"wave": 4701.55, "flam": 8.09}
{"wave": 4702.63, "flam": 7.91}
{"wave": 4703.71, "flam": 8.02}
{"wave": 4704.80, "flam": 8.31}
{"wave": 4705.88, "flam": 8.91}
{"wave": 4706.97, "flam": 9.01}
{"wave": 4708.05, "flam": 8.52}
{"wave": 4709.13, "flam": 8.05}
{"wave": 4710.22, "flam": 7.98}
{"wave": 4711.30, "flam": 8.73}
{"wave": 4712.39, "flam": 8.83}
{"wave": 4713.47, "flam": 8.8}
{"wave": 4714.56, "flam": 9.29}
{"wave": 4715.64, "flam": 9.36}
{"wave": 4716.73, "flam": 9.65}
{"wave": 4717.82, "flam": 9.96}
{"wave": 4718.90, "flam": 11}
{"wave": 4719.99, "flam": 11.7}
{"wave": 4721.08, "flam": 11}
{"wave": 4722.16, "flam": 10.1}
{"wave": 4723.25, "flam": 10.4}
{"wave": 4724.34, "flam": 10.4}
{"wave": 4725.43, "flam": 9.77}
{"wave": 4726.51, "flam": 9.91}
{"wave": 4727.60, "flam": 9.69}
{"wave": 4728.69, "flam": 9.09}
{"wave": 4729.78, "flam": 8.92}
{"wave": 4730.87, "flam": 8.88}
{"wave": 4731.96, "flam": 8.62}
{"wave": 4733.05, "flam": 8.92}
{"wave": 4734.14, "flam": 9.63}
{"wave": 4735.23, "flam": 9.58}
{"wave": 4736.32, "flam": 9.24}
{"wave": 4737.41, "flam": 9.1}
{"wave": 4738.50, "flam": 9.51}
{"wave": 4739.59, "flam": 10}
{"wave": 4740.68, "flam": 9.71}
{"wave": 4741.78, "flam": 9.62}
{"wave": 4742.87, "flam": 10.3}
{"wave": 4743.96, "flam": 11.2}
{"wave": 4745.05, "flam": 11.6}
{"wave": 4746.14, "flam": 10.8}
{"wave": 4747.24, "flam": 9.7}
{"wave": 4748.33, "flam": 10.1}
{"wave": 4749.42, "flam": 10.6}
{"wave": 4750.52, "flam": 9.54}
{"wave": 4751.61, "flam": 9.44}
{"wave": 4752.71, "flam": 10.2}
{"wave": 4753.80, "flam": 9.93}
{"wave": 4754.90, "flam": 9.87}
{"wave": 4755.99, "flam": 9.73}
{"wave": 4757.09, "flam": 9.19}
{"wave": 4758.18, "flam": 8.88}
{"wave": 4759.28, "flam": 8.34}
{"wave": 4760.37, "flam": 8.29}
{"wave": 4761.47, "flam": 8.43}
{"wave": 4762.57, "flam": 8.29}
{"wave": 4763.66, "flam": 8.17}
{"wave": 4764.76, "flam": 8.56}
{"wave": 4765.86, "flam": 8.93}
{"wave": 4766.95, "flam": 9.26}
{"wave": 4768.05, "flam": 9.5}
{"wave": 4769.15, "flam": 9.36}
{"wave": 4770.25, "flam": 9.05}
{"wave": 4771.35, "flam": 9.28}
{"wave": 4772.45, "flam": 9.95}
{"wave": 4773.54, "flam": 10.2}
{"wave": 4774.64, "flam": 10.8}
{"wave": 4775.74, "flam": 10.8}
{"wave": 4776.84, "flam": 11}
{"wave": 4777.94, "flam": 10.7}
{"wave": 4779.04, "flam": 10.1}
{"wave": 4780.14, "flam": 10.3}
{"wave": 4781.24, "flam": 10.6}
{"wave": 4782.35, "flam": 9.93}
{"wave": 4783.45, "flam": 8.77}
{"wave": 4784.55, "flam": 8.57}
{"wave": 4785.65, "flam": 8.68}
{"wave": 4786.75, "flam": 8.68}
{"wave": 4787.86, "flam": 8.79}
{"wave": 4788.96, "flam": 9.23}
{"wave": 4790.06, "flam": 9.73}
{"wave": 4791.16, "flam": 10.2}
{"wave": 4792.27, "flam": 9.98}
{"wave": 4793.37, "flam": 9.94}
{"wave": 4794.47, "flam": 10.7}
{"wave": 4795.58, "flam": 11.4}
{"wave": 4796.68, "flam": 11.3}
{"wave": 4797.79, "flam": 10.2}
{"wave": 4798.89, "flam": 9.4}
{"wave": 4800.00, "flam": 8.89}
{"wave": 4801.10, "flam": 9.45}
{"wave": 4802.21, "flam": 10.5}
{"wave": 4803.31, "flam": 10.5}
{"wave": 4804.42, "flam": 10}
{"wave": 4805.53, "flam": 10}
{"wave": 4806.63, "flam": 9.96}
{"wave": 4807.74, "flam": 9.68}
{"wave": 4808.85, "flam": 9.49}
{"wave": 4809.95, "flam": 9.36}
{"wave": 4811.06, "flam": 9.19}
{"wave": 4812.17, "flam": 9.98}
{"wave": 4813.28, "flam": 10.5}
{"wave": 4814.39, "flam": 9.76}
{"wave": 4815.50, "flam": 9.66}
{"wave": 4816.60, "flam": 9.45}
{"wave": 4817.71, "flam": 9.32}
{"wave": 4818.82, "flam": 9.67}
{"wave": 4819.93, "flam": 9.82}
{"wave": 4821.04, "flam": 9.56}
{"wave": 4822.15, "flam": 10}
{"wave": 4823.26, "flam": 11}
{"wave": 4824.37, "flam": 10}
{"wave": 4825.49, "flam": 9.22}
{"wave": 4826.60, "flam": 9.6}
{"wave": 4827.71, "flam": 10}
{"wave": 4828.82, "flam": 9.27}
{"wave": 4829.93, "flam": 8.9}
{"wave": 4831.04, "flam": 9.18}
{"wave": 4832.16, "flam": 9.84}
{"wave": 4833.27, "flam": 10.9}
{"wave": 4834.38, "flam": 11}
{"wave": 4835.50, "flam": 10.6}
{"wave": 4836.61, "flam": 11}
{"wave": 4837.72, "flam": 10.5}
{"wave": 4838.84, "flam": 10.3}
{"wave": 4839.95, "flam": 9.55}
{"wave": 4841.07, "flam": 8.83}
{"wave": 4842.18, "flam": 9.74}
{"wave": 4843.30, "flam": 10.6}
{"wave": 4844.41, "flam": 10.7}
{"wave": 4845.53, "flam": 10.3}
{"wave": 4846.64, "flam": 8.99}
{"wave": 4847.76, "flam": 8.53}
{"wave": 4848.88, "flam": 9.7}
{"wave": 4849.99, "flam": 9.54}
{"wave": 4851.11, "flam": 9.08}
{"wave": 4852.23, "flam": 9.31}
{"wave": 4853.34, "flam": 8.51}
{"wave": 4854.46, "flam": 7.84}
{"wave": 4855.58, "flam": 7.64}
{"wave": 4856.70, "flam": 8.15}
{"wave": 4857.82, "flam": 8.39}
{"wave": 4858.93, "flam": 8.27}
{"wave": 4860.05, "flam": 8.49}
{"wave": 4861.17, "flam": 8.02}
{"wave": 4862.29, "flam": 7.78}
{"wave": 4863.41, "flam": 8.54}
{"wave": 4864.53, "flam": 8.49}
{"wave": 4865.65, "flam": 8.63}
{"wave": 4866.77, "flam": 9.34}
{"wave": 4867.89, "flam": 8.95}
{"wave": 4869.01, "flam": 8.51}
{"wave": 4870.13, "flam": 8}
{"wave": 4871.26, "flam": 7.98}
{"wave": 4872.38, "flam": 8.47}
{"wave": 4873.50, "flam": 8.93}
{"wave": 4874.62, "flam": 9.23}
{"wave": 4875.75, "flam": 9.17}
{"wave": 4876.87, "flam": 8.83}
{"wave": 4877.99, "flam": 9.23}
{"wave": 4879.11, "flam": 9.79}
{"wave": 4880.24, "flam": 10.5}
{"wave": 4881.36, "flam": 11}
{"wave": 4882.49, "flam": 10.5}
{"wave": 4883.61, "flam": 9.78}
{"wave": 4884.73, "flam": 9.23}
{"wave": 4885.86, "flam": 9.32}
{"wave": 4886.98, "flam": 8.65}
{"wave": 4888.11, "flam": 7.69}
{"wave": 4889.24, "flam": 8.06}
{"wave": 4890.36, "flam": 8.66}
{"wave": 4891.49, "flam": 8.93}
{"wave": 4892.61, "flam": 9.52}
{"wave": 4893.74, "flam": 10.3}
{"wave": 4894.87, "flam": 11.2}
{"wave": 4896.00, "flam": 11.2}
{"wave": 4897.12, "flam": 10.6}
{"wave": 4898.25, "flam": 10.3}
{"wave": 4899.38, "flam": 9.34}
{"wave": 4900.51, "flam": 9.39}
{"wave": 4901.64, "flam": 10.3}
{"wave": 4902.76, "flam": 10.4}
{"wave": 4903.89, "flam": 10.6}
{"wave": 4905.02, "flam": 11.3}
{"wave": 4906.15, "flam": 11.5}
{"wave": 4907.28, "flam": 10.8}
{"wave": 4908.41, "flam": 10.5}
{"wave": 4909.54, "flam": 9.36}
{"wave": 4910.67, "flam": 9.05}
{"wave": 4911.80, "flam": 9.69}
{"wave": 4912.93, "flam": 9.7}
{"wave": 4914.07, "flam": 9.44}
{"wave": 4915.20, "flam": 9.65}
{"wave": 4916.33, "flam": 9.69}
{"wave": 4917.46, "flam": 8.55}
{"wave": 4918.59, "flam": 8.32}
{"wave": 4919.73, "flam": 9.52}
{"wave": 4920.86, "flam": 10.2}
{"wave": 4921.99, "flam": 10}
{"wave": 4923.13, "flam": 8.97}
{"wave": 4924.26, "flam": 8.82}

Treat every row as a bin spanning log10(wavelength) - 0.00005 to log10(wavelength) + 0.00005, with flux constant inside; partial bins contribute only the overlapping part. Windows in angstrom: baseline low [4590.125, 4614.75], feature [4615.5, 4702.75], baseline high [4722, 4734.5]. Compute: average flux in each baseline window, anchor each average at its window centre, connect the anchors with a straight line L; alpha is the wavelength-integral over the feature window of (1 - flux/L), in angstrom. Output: 2.7 angstrom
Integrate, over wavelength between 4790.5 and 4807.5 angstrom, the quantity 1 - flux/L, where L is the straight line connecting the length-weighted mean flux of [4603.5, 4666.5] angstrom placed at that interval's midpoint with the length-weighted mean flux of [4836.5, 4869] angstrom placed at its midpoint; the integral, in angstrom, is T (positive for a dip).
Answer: -1.8 angstrom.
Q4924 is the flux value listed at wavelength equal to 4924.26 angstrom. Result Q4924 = 8.82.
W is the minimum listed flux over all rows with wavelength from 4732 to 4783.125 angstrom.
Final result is 8.17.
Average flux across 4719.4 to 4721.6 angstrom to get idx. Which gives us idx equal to 11.3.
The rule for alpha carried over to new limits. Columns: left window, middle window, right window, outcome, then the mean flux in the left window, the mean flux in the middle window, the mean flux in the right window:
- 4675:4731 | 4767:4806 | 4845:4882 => -3.83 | 9.17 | 9.89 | 8.85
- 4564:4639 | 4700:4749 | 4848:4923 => -0.72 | 9.36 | 9.48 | 9.32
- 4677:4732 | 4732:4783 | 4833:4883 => -2.87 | 9.14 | 9.69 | 9.24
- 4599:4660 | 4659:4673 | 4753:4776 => 0.61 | 9.5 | 9.03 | 9.27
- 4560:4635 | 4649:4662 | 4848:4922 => -0.06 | 9.36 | 9.4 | 9.32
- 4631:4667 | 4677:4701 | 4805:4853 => 0.99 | 9.19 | 8.94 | 9.8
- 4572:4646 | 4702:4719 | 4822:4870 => 0.95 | 9.39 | 8.84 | 9.32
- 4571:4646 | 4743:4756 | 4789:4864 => -0.96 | 9.4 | 10.3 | 9.63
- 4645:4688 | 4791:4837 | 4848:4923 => -3.53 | 9.09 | 9.95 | 9.32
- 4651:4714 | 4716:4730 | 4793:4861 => -1.47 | 8.98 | 10.1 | 9.68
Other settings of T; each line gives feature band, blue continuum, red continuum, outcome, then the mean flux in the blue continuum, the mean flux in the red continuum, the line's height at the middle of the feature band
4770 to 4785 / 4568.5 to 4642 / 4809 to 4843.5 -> -0.4 angstrom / 9.41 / 9.87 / 9.77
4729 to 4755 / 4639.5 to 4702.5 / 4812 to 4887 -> -1.6 angstrom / 9.1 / 9.38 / 9.21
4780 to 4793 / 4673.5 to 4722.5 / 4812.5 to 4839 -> 0.4 angstrom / 9.12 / 9.95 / 9.7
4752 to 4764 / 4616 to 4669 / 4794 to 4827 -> 0.8 angstrom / 9.3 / 9.92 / 9.72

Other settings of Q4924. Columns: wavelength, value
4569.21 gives 10.2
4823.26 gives 11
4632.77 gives 10.2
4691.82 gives 8.77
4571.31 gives 10.2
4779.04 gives 10.1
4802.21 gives 10.5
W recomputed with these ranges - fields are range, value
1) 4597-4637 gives 8.55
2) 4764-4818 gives 8.56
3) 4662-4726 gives 7.28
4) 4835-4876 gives 7.64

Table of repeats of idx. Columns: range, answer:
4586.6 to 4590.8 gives 8.47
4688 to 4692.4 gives 8.9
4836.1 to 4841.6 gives 10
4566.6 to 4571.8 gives 9.77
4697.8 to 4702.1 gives 8.56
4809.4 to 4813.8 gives 9.75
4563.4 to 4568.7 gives 8.74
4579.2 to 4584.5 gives 8.87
